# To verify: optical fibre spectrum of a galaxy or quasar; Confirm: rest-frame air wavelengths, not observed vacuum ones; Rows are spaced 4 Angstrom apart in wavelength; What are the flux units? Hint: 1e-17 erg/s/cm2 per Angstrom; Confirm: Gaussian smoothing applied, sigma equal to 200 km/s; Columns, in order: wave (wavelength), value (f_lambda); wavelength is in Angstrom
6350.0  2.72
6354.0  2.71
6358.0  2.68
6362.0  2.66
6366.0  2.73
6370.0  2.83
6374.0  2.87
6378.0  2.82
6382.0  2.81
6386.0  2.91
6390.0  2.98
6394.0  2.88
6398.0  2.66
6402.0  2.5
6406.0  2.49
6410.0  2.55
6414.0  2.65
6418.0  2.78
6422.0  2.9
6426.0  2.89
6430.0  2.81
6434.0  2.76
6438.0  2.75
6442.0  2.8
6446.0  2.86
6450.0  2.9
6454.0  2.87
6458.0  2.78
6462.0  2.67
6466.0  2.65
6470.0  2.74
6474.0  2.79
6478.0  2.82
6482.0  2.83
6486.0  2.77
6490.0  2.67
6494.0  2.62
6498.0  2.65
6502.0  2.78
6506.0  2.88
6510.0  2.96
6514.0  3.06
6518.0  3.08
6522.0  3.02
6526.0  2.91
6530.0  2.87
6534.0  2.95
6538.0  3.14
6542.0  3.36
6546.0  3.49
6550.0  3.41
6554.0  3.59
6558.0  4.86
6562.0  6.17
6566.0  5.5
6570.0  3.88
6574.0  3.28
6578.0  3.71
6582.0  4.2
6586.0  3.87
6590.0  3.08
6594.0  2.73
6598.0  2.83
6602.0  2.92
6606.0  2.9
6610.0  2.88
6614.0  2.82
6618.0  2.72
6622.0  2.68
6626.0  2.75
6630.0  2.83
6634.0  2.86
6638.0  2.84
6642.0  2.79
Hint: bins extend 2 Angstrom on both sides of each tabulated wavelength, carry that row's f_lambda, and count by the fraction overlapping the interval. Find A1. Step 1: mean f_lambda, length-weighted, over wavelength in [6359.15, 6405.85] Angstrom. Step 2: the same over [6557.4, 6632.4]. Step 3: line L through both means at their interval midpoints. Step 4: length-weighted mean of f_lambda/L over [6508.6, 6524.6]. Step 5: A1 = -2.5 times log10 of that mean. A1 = 0.07 mag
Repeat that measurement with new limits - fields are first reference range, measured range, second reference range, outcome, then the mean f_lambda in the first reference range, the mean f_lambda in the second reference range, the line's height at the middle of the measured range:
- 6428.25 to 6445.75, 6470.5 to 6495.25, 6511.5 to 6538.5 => 0.055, 2.79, 3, 2.9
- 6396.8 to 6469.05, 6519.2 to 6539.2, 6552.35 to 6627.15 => 0.092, 2.74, 3.55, 3.24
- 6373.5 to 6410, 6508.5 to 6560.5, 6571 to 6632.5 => -0.114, 2.75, 3.09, 2.98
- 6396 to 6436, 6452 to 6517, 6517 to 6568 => 0.168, 2.7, 3.73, 3.26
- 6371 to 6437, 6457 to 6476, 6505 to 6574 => 0.158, 2.77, 3.6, 3.15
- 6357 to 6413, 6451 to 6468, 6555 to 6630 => 0.101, 2.74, 3.52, 3.02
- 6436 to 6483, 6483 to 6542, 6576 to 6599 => 0.057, 2.79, 3.43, 3.05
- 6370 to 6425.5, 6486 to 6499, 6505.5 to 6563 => 0.204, 2.76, 3.42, 3.22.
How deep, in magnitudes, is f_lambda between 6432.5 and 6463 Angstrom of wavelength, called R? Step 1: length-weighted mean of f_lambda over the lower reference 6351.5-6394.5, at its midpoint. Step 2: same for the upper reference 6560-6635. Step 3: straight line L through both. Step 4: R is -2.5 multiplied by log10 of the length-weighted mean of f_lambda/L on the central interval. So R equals 0.08 mag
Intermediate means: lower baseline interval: 2.8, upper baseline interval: 3.41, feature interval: 2.8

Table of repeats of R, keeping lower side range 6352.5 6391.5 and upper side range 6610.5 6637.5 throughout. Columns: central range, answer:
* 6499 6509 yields -0.01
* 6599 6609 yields -0.04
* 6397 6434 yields 0.04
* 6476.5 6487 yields -0.01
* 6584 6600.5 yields -0.12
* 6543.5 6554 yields -0.24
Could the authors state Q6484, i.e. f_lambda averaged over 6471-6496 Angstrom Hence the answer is 2.75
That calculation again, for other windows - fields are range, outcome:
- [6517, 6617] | 3.49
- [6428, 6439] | 2.78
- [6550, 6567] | 4.81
